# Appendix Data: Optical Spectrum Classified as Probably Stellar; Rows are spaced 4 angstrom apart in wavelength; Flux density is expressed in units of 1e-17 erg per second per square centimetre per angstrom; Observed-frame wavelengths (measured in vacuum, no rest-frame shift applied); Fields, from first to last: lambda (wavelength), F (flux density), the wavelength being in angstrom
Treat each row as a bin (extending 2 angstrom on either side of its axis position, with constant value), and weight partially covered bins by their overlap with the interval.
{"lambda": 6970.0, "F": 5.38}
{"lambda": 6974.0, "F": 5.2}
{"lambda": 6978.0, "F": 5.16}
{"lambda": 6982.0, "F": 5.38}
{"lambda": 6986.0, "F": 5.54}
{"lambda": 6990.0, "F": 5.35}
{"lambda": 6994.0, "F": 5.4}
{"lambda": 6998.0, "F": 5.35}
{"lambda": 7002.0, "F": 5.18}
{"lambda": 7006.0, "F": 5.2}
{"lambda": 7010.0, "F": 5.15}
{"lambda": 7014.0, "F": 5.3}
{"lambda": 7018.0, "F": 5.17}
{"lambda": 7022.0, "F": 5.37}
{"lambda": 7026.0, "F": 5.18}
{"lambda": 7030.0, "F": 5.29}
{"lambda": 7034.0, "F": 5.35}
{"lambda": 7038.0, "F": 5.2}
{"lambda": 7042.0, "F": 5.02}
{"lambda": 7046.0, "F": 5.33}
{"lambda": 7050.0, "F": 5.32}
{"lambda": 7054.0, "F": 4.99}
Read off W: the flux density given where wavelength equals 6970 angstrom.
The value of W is 5.38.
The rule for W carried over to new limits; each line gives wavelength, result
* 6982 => 5.38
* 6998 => 5.35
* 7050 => 5.32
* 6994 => 5.4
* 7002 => 5.18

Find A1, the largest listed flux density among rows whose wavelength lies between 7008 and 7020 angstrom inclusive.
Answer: 5.3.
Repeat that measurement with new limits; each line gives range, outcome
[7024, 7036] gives 5.35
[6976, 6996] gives 5.54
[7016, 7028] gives 5.37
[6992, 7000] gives 5.4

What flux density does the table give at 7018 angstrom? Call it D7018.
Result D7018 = 5.17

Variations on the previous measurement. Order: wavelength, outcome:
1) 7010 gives 5.15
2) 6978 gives 5.16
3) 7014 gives 5.3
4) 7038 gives 5.2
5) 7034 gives 5.35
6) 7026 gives 5.18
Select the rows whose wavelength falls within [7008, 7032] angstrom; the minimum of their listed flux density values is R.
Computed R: 5.15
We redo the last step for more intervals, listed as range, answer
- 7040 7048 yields 5.02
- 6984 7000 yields 5.35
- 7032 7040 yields 5.2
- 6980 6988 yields 5.38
